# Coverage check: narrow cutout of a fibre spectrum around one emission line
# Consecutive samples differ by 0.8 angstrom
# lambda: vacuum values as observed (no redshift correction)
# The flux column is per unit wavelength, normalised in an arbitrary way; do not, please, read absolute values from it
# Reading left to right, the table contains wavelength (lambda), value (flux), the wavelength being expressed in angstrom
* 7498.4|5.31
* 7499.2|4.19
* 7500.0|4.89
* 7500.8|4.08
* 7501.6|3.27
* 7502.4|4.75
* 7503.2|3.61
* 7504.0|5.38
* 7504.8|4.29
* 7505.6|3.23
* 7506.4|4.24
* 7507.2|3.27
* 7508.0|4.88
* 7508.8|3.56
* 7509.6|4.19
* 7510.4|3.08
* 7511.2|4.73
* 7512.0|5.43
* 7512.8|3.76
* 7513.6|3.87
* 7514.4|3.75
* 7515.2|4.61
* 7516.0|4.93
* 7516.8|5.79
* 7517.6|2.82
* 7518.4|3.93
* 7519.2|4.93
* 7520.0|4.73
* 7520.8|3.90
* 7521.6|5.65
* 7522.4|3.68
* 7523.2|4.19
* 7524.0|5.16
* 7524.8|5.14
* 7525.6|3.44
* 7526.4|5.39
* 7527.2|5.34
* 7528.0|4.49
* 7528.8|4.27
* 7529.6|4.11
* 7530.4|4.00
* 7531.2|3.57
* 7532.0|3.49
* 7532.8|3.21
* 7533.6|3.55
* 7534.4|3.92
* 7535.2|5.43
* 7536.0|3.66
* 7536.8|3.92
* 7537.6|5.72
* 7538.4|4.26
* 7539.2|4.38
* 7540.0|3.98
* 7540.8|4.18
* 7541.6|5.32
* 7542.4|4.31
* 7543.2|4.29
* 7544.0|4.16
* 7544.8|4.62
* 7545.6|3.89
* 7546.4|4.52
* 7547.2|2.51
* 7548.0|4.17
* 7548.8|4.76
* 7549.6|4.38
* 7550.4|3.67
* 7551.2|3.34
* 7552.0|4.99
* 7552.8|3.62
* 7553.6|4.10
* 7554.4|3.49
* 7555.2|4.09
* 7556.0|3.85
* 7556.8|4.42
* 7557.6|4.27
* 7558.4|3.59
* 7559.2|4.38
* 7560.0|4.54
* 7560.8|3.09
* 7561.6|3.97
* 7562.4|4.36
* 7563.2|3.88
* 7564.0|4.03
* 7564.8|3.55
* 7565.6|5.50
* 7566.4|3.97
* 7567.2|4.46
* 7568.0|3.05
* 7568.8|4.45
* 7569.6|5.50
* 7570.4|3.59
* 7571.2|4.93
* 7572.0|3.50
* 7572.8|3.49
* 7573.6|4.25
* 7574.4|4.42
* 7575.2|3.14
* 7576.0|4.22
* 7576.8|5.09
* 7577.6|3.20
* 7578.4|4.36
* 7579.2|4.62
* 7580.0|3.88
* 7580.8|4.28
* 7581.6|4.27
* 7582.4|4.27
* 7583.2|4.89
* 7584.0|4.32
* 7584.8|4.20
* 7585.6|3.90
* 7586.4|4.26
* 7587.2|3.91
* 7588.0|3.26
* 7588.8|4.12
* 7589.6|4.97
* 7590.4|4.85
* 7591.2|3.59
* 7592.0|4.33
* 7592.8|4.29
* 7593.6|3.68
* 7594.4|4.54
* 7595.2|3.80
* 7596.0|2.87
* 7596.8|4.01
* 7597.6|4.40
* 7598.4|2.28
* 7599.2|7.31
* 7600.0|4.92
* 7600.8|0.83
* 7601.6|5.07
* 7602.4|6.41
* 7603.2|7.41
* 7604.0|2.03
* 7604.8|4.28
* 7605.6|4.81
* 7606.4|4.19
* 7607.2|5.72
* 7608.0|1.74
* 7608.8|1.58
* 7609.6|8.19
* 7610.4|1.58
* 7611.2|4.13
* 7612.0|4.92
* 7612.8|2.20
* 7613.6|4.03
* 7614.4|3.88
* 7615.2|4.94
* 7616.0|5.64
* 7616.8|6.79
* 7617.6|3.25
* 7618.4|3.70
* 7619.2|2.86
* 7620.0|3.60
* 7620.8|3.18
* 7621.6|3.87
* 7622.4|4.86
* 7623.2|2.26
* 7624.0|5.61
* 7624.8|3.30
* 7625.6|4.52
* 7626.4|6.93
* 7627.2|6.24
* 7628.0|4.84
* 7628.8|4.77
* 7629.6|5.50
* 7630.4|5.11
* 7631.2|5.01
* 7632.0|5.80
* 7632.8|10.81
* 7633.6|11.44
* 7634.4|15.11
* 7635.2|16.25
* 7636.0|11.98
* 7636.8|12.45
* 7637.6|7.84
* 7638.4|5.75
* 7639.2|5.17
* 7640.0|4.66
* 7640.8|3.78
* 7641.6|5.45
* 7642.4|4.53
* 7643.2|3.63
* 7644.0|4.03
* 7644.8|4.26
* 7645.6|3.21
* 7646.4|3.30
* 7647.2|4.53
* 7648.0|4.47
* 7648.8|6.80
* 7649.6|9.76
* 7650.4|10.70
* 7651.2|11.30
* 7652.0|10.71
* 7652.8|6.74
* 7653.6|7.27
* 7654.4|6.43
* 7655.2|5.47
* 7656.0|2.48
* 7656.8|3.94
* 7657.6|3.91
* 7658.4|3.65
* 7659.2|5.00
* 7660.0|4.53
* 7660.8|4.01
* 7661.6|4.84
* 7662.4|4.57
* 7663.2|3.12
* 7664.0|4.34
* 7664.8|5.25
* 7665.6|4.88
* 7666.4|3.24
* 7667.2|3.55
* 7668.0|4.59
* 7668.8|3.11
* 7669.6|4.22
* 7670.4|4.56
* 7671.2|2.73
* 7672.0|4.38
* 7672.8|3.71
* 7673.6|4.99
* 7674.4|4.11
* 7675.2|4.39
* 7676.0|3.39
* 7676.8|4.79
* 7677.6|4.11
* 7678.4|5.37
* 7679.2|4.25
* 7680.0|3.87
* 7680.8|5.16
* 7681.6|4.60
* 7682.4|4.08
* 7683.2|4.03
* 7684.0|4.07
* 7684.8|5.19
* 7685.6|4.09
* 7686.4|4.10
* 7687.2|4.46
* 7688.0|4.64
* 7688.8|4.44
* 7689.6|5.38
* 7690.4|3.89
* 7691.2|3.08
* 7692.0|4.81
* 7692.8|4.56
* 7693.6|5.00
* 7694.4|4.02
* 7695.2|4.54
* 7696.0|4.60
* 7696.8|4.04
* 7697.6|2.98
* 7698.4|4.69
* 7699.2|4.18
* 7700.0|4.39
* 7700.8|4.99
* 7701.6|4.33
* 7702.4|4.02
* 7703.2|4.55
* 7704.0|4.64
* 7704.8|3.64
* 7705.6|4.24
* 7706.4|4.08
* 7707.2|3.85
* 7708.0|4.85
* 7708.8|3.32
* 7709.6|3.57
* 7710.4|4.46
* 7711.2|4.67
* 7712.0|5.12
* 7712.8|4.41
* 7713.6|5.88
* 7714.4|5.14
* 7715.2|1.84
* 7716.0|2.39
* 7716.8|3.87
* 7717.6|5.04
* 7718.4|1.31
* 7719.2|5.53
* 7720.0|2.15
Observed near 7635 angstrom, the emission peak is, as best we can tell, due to [S II]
